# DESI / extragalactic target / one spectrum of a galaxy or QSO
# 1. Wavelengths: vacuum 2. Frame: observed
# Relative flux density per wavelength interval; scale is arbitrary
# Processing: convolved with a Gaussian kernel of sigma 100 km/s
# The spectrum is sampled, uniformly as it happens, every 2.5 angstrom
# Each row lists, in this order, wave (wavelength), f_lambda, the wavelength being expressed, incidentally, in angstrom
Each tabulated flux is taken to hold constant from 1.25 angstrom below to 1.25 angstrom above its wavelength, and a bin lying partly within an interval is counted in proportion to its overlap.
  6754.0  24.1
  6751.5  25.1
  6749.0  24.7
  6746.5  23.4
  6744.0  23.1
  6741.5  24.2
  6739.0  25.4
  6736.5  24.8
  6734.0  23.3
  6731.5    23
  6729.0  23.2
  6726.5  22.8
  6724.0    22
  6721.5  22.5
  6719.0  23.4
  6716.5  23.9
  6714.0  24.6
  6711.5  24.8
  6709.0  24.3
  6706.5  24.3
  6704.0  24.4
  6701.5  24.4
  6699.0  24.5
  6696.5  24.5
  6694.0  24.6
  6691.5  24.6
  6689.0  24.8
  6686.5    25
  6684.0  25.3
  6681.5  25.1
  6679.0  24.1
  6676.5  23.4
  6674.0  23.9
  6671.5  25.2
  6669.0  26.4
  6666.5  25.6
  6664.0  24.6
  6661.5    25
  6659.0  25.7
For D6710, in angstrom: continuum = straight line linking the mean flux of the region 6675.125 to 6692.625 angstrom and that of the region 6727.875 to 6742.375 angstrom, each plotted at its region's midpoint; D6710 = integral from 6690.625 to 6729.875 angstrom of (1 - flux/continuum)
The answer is 0.6 angstrom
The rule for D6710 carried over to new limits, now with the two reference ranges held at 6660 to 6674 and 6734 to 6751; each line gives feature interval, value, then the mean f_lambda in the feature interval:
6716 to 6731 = 1.0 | 22.9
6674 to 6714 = 0.6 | 24.5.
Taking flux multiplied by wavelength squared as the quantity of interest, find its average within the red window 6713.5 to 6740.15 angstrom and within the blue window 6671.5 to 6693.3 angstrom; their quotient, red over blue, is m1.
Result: 0.97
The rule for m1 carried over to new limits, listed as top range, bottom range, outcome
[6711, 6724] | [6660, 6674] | 0.95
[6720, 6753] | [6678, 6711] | 0.97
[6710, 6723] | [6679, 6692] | 0.97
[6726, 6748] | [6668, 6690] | 0.97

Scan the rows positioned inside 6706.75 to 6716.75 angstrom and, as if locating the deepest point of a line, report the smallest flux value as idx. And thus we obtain 23.9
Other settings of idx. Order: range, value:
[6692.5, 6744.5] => 22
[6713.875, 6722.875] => 22.5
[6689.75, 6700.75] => 24.5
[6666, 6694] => 23.4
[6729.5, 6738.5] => 23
